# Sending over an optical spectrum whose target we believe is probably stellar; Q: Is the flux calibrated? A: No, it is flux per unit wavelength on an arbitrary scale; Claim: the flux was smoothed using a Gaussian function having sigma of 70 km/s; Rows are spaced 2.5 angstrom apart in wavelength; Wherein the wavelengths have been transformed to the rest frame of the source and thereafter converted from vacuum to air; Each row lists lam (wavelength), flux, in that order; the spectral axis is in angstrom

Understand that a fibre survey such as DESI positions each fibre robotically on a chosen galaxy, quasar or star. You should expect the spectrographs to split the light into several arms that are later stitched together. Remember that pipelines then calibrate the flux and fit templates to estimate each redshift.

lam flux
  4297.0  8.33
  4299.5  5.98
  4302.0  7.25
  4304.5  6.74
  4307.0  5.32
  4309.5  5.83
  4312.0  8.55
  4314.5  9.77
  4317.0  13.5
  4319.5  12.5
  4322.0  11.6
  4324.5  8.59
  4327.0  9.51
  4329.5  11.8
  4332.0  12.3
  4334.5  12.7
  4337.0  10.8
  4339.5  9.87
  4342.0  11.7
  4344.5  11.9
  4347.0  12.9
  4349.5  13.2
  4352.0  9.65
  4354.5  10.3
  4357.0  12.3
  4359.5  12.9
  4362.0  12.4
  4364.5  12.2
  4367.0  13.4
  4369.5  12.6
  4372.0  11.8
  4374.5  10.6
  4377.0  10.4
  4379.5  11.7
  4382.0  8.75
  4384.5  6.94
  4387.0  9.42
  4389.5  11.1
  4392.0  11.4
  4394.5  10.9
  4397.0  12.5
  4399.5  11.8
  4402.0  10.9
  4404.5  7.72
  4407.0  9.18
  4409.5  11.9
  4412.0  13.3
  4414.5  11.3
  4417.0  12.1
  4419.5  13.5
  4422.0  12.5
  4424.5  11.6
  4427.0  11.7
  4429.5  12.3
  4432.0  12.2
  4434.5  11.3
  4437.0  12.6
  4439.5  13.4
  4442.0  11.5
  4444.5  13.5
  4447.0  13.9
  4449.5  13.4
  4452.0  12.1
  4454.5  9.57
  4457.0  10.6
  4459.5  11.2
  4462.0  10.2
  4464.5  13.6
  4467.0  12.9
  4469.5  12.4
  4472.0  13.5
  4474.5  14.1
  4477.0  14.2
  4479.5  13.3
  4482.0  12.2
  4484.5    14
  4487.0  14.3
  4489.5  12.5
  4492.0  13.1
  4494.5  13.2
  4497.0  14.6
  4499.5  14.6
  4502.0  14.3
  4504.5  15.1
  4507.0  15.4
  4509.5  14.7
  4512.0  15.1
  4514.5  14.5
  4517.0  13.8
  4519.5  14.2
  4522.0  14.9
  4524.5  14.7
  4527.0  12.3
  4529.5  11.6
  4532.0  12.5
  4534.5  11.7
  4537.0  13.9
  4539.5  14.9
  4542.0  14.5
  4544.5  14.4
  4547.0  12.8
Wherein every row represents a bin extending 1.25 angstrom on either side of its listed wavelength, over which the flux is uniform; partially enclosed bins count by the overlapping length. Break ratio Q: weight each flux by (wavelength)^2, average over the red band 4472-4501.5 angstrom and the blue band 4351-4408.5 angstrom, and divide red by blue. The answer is 1.3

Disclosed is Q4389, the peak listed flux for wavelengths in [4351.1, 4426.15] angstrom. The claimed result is 13.5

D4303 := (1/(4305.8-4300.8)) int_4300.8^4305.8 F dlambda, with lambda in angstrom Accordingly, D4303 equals 6.98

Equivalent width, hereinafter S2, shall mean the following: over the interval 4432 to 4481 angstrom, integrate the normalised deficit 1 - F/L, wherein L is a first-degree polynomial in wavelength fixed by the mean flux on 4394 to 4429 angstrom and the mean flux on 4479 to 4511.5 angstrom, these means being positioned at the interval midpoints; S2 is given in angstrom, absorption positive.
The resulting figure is 1.39 angstrom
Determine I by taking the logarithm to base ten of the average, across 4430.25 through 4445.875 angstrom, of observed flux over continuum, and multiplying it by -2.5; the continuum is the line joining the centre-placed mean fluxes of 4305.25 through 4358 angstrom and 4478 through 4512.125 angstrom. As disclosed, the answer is 0.03 mag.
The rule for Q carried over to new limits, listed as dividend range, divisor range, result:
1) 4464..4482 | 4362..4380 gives 1.18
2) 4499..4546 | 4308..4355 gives 1.41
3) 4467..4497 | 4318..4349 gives 1.25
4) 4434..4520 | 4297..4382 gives 1.33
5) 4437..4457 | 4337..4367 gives 1.10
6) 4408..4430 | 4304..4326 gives 1.38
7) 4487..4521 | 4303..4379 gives 1.40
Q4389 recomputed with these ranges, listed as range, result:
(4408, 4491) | 14.3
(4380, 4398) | 12.5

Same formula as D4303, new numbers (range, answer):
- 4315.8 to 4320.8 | 13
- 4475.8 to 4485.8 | 13.4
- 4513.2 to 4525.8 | 14.4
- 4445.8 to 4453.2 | 13.1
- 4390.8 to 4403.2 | 11.5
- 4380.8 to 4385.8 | 7.85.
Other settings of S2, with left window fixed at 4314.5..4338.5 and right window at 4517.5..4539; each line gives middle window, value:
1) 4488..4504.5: -1.1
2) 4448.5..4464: 1.7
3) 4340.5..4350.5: -0.7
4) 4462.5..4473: -0.1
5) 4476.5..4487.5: -0.6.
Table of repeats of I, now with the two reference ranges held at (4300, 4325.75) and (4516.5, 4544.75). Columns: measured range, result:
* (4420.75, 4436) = -0.05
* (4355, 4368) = -0.25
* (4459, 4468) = 0.01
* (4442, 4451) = -0.13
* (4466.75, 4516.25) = -0.10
